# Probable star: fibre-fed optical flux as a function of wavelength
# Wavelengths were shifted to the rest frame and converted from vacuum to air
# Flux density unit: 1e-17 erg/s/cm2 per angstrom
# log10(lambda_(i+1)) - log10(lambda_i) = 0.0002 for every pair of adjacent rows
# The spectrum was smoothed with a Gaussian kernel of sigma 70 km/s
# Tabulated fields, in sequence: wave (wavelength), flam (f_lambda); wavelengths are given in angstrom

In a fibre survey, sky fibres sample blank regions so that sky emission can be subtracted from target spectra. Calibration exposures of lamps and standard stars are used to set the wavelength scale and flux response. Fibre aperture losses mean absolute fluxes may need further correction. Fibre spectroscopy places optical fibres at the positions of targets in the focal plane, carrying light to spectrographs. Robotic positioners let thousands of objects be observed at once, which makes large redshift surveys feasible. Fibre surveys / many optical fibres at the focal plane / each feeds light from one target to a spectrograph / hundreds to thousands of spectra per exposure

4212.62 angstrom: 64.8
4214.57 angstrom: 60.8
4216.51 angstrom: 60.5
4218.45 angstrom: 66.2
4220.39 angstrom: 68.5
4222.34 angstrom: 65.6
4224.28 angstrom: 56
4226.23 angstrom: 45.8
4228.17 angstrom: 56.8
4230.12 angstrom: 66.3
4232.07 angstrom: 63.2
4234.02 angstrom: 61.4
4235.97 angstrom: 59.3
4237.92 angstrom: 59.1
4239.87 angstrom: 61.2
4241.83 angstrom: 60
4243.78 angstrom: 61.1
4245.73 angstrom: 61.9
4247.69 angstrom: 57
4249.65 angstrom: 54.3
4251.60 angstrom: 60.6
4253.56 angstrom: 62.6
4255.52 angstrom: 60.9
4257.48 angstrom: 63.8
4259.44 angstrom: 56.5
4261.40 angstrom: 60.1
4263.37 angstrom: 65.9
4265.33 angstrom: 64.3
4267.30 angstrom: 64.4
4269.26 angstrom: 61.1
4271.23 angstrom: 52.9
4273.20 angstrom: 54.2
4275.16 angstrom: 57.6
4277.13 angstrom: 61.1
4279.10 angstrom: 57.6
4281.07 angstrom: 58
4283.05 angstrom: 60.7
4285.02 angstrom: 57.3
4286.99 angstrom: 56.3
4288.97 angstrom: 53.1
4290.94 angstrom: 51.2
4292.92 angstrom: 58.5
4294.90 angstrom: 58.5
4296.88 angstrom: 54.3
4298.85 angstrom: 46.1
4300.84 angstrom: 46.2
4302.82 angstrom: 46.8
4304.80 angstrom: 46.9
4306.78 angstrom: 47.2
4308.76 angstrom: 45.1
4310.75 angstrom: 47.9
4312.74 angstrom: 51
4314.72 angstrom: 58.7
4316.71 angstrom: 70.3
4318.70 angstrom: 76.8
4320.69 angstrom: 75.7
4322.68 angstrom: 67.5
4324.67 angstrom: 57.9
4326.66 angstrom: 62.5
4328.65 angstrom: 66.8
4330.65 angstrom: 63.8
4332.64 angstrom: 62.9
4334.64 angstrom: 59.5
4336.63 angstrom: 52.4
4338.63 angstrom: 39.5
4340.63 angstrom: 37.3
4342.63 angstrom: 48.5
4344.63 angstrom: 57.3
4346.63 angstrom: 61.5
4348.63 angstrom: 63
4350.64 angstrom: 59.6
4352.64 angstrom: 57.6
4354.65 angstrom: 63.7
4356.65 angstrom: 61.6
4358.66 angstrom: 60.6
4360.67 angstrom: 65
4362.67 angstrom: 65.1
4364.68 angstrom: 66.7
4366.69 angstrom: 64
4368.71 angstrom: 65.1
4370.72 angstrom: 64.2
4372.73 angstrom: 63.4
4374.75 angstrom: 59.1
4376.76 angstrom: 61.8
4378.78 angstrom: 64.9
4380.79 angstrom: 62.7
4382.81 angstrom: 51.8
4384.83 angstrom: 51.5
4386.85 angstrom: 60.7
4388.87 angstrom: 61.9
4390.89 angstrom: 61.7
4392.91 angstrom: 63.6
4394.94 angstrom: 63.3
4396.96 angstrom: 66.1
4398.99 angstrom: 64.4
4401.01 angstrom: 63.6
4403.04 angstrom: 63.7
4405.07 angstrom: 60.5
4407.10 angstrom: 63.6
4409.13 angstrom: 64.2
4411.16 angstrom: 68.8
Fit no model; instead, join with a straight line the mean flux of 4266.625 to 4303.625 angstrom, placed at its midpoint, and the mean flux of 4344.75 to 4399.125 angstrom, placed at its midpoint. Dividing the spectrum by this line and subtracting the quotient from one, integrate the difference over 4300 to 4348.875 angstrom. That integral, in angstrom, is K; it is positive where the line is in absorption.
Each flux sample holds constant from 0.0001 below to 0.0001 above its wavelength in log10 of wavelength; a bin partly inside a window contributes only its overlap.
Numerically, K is 1.6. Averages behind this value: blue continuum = 55.5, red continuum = 61.9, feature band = 56.5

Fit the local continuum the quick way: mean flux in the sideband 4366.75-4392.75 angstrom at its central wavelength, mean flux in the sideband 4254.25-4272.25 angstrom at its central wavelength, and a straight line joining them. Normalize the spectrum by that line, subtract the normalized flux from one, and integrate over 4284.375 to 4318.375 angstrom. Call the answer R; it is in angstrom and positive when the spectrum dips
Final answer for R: 4.4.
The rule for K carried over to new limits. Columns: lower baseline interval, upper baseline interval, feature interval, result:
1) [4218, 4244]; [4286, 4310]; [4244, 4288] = -3.2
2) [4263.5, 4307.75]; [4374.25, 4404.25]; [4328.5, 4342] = 1.1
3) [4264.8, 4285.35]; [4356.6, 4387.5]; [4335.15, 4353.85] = 2.4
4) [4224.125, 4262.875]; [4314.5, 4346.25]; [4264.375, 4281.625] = 0.2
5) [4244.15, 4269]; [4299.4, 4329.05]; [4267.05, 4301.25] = 1.9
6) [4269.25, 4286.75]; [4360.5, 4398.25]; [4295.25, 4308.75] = 2.4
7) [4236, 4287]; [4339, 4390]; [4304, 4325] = 0.3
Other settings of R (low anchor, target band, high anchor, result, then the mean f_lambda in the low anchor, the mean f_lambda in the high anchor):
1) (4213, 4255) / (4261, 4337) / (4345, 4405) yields 4.0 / 60.5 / 62.1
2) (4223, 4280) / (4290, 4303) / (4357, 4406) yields 1.8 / 59.6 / 62.3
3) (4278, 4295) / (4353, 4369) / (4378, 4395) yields -1.2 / 56.7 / 60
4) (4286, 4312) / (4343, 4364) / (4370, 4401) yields -1.4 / 50.6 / 61.5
